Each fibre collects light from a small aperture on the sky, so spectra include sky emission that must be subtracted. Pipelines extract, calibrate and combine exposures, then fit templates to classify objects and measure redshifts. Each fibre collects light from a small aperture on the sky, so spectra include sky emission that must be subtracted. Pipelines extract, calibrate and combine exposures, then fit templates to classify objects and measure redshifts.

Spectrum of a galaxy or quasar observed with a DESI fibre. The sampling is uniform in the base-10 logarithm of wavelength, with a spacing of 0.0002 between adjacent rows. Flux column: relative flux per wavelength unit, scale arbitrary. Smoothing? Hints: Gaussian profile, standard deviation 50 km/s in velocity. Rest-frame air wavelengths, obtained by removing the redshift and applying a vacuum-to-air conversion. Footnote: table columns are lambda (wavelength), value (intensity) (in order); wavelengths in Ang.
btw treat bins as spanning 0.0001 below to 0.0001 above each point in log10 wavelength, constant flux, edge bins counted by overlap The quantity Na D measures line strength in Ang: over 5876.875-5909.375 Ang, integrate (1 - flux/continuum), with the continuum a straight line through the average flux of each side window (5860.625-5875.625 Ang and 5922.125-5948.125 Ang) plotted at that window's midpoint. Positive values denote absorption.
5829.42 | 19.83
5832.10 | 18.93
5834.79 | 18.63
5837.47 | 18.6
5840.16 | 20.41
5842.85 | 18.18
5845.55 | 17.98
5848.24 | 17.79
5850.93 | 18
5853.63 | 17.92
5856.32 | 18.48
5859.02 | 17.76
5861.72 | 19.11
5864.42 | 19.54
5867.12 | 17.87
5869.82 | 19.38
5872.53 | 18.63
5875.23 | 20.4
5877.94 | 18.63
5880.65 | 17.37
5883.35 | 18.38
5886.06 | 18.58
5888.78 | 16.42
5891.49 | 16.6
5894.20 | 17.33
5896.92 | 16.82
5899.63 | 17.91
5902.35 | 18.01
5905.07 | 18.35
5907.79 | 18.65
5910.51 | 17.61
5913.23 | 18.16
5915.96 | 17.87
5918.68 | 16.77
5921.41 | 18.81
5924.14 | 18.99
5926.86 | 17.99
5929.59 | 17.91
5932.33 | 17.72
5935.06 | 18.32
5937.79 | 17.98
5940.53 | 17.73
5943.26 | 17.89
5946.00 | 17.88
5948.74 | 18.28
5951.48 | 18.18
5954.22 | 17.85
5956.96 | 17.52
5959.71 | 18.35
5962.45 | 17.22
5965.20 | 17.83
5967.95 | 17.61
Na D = 1.7 Ang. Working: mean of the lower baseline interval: 19.1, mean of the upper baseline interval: 18.1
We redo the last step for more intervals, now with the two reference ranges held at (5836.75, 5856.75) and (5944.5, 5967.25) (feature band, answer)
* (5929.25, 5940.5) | 0.0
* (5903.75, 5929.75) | -0.1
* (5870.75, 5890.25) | -0.1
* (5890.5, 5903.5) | 0.6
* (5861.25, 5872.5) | -0.4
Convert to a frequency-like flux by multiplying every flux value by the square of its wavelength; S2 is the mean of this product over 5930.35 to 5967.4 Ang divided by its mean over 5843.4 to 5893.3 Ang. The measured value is 1.01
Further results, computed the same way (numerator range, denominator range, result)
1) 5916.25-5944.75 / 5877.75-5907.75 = 1.03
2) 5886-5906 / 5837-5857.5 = 0.96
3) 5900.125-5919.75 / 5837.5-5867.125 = 0.99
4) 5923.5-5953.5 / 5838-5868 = 1.01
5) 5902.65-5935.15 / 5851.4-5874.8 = 0.99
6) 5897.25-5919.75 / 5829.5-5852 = 0.98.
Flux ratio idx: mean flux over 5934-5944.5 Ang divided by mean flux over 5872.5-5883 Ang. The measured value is 1.0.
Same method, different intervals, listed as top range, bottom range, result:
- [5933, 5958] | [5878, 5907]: 1.02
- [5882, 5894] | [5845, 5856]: 0.97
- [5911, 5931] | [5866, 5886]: 0.97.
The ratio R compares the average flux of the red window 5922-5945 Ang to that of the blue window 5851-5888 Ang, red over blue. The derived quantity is 1.0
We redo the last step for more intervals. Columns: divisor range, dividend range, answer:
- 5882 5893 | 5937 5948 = 1.02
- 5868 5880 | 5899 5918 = 0.95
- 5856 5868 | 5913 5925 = 0.97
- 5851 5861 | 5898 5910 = 1.00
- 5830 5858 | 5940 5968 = 0.96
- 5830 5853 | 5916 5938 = 0.97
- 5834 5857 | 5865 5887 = 1.01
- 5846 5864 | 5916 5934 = 0.99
